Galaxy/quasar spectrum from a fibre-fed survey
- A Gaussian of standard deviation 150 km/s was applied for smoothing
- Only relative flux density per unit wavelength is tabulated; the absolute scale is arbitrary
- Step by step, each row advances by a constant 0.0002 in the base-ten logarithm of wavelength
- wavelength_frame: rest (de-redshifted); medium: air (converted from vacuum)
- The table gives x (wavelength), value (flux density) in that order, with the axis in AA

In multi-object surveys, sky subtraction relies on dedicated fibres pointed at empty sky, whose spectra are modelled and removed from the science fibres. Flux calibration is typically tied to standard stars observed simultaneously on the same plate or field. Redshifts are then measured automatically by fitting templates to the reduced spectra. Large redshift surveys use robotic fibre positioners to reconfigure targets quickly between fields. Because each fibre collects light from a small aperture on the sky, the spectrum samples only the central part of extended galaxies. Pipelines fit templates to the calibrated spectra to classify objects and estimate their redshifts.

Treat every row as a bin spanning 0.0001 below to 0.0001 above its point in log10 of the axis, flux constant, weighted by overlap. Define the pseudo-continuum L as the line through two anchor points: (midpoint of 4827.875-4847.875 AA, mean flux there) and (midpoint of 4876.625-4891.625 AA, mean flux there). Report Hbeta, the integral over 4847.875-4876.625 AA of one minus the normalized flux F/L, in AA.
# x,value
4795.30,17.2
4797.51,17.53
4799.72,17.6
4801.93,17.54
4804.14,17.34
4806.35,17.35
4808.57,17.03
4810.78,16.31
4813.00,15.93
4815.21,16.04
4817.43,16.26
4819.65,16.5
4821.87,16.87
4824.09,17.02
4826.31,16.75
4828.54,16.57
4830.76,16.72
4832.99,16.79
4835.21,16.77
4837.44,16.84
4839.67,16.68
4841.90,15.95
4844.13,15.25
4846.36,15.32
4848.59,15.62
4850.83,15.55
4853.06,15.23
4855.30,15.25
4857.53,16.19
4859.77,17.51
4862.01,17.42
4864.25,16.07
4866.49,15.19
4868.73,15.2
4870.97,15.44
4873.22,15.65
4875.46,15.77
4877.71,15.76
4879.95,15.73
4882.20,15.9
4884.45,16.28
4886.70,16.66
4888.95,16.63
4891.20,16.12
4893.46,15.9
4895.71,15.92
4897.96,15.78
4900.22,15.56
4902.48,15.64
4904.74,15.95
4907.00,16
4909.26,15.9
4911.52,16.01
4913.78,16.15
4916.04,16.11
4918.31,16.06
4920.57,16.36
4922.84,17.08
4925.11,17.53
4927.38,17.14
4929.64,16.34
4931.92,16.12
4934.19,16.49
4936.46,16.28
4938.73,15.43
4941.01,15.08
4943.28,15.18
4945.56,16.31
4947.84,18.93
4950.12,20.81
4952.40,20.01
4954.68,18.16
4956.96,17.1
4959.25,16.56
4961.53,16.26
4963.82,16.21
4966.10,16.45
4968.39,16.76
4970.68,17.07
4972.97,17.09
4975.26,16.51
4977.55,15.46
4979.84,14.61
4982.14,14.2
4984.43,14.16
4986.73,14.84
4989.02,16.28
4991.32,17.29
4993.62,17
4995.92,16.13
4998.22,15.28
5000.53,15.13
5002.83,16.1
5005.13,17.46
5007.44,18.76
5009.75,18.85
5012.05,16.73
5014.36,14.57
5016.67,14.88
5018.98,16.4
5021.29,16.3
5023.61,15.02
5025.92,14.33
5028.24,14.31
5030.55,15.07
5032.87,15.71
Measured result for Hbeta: 0.7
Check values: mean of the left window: 16.3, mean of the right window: 16.2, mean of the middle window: 15.9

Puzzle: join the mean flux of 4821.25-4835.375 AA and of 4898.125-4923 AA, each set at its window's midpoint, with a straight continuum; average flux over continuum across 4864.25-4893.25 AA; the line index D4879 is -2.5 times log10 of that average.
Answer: 0.03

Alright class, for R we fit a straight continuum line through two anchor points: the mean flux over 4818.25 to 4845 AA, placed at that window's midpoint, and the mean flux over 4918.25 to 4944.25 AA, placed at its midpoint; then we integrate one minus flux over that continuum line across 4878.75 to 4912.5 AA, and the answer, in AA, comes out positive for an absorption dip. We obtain 0.8 AA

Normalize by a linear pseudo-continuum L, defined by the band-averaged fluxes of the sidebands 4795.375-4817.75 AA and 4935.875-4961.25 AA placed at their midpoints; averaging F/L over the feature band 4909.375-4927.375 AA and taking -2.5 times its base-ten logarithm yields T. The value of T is 0.05 mag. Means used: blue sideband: 16.9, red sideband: 17.2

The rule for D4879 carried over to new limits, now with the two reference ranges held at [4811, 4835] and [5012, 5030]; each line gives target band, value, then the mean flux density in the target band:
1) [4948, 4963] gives -0.160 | 18.2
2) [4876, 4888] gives 0.006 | 16.1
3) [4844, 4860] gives 0.046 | 15.7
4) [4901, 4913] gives 0.006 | 15.9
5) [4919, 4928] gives -0.073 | 17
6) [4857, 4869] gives -0.004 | 16.3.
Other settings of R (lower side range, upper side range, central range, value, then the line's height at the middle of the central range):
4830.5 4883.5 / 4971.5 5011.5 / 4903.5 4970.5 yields -2.5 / 16.1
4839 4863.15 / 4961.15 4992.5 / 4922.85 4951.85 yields -1.7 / 16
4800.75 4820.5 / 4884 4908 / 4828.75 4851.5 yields 0.4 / 16.5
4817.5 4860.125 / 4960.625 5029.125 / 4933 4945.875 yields 0.3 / 16.1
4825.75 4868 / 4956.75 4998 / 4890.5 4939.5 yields -0.2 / 16.1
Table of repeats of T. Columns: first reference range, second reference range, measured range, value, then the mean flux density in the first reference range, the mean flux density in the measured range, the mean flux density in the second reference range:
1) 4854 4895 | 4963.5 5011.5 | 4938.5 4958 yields -0.087 mag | 16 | 17.5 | 16.3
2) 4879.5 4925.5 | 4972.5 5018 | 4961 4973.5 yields -0.037 mag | 16.1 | 16.6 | 16.1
